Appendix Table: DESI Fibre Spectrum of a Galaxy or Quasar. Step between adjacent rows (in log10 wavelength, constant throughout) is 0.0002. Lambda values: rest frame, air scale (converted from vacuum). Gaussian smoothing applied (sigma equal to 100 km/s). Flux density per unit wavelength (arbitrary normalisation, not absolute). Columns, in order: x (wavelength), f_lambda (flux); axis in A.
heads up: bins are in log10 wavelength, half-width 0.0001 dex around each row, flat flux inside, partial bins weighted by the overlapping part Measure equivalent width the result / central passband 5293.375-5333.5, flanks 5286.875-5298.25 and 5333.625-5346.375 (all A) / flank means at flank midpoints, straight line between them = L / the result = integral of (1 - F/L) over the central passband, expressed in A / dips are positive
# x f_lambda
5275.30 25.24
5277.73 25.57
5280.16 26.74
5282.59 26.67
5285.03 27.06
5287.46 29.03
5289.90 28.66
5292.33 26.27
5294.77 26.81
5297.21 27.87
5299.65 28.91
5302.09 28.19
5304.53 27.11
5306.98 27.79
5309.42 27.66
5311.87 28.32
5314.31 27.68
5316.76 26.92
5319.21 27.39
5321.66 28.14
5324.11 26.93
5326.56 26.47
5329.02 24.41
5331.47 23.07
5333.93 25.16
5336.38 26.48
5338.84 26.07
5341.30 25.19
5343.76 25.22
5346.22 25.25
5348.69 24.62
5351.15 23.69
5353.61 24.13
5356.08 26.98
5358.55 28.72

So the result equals -0.4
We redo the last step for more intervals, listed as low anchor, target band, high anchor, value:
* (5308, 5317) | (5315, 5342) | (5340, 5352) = 0.3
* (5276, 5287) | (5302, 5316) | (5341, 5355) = -1.0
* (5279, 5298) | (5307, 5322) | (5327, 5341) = -0.9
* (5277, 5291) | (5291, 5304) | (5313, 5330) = -0.2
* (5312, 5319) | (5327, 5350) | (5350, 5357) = 0.7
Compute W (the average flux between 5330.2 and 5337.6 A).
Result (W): 24.9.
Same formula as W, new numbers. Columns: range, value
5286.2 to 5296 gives 27.7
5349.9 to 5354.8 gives 24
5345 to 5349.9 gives 24.9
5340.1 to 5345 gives 25.2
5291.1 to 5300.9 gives 27.5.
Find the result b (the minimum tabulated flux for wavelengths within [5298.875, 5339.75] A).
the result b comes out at 23.07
